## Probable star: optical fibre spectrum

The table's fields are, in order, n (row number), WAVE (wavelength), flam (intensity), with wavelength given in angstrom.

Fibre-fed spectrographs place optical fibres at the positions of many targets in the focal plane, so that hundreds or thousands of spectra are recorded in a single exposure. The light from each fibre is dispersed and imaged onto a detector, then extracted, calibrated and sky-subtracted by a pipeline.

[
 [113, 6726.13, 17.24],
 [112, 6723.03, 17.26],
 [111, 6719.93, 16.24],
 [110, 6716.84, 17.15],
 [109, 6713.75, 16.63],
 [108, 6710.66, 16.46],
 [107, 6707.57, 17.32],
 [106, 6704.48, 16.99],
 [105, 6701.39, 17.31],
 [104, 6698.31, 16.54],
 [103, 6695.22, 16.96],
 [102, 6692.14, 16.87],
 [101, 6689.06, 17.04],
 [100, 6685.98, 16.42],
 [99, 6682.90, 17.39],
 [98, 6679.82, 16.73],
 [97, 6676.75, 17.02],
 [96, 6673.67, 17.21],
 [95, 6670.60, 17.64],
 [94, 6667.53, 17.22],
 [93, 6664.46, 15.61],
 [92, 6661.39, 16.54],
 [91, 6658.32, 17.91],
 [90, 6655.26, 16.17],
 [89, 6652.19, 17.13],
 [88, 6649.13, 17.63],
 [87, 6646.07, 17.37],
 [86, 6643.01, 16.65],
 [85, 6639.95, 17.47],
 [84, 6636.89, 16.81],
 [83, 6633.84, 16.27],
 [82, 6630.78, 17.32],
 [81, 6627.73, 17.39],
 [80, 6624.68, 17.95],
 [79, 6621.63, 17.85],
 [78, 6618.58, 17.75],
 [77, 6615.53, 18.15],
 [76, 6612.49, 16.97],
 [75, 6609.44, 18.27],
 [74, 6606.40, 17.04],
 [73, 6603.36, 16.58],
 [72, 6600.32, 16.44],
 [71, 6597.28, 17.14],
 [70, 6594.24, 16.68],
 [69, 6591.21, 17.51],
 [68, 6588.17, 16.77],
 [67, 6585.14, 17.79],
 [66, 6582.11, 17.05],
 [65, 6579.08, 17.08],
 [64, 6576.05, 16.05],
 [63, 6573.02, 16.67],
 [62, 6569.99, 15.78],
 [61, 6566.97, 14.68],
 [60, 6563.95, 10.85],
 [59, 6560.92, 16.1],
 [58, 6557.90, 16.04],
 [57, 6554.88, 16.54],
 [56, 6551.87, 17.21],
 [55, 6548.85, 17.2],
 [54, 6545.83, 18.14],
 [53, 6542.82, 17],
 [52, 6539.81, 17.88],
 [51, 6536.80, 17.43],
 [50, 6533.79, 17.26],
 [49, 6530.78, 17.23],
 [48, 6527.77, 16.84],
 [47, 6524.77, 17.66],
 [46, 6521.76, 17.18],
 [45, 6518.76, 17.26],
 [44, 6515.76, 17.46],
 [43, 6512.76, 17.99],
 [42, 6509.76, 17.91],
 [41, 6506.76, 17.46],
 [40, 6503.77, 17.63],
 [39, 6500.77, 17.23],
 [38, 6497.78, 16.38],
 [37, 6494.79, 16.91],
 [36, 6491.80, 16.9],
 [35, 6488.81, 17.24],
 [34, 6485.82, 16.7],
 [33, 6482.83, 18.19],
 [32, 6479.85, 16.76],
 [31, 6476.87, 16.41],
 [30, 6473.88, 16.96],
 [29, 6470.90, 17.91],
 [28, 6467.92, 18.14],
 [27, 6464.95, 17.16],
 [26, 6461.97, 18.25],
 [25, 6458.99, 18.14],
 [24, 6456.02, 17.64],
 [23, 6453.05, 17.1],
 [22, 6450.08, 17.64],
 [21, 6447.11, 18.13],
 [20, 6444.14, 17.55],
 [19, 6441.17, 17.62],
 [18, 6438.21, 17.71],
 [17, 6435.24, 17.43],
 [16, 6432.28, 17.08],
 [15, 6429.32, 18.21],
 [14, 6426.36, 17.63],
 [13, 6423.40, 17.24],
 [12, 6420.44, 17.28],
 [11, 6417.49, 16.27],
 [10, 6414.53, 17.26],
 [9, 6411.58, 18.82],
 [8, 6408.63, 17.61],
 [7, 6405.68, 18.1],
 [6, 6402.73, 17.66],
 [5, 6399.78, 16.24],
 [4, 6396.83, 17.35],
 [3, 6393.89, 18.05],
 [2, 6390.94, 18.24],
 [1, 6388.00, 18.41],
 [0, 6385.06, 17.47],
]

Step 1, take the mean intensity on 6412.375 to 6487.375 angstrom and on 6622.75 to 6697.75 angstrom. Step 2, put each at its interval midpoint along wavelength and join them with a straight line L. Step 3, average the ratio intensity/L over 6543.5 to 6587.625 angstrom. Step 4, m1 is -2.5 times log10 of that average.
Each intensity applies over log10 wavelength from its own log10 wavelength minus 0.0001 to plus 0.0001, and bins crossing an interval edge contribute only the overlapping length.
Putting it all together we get 0.06 mag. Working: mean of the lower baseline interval 17.5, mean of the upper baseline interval 17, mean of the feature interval 16.3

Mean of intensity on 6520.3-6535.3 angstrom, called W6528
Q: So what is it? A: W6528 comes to 17.2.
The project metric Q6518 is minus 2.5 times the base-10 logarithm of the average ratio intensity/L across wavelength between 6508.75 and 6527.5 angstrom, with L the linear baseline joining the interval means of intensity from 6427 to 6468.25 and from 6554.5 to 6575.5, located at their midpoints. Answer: -0.09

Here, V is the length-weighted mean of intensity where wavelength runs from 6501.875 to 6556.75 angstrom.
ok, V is 17.4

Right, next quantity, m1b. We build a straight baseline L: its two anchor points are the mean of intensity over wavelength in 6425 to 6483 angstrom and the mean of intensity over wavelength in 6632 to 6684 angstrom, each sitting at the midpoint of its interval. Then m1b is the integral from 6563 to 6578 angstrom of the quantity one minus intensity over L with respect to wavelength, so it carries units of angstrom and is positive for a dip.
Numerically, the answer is 1.9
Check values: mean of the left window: 17.6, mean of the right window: 17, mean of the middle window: 15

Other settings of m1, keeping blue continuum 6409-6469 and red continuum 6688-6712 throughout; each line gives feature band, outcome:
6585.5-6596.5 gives 0.01 mag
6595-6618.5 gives 0.00 mag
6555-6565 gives 0.17 mag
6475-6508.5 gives 0.03 mag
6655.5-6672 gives 0.01 mag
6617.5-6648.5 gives -0.01 mag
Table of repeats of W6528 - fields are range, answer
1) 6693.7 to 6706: 16.9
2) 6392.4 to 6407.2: 17.5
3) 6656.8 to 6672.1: 17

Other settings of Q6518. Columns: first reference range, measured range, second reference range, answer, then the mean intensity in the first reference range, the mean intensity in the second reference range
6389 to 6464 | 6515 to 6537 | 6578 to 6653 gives 0.01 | 17.6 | 17.2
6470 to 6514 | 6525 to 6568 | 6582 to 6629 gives 0.05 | 17.2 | 17.3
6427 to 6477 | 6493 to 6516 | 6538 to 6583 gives -0.02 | 17.6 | 16.3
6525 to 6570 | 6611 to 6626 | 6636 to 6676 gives -0.06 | 16.5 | 17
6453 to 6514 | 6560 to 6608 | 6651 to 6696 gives 0.06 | 17.4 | 16.9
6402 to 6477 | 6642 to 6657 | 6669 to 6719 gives 0.00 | 17.6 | 17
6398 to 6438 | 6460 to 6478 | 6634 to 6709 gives -0.01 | 17.5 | 17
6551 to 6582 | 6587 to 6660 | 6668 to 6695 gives -0.05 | 15.7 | 17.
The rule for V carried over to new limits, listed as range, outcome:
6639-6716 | 17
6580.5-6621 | 17.3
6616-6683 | 17.1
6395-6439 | 17.5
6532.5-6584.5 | 16.4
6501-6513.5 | 17.7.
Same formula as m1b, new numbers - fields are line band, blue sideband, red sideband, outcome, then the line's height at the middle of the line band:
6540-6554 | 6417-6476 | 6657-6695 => -0.08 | 17.3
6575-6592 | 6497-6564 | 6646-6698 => -0.01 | 17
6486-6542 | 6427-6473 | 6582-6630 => 0.80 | 17.6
